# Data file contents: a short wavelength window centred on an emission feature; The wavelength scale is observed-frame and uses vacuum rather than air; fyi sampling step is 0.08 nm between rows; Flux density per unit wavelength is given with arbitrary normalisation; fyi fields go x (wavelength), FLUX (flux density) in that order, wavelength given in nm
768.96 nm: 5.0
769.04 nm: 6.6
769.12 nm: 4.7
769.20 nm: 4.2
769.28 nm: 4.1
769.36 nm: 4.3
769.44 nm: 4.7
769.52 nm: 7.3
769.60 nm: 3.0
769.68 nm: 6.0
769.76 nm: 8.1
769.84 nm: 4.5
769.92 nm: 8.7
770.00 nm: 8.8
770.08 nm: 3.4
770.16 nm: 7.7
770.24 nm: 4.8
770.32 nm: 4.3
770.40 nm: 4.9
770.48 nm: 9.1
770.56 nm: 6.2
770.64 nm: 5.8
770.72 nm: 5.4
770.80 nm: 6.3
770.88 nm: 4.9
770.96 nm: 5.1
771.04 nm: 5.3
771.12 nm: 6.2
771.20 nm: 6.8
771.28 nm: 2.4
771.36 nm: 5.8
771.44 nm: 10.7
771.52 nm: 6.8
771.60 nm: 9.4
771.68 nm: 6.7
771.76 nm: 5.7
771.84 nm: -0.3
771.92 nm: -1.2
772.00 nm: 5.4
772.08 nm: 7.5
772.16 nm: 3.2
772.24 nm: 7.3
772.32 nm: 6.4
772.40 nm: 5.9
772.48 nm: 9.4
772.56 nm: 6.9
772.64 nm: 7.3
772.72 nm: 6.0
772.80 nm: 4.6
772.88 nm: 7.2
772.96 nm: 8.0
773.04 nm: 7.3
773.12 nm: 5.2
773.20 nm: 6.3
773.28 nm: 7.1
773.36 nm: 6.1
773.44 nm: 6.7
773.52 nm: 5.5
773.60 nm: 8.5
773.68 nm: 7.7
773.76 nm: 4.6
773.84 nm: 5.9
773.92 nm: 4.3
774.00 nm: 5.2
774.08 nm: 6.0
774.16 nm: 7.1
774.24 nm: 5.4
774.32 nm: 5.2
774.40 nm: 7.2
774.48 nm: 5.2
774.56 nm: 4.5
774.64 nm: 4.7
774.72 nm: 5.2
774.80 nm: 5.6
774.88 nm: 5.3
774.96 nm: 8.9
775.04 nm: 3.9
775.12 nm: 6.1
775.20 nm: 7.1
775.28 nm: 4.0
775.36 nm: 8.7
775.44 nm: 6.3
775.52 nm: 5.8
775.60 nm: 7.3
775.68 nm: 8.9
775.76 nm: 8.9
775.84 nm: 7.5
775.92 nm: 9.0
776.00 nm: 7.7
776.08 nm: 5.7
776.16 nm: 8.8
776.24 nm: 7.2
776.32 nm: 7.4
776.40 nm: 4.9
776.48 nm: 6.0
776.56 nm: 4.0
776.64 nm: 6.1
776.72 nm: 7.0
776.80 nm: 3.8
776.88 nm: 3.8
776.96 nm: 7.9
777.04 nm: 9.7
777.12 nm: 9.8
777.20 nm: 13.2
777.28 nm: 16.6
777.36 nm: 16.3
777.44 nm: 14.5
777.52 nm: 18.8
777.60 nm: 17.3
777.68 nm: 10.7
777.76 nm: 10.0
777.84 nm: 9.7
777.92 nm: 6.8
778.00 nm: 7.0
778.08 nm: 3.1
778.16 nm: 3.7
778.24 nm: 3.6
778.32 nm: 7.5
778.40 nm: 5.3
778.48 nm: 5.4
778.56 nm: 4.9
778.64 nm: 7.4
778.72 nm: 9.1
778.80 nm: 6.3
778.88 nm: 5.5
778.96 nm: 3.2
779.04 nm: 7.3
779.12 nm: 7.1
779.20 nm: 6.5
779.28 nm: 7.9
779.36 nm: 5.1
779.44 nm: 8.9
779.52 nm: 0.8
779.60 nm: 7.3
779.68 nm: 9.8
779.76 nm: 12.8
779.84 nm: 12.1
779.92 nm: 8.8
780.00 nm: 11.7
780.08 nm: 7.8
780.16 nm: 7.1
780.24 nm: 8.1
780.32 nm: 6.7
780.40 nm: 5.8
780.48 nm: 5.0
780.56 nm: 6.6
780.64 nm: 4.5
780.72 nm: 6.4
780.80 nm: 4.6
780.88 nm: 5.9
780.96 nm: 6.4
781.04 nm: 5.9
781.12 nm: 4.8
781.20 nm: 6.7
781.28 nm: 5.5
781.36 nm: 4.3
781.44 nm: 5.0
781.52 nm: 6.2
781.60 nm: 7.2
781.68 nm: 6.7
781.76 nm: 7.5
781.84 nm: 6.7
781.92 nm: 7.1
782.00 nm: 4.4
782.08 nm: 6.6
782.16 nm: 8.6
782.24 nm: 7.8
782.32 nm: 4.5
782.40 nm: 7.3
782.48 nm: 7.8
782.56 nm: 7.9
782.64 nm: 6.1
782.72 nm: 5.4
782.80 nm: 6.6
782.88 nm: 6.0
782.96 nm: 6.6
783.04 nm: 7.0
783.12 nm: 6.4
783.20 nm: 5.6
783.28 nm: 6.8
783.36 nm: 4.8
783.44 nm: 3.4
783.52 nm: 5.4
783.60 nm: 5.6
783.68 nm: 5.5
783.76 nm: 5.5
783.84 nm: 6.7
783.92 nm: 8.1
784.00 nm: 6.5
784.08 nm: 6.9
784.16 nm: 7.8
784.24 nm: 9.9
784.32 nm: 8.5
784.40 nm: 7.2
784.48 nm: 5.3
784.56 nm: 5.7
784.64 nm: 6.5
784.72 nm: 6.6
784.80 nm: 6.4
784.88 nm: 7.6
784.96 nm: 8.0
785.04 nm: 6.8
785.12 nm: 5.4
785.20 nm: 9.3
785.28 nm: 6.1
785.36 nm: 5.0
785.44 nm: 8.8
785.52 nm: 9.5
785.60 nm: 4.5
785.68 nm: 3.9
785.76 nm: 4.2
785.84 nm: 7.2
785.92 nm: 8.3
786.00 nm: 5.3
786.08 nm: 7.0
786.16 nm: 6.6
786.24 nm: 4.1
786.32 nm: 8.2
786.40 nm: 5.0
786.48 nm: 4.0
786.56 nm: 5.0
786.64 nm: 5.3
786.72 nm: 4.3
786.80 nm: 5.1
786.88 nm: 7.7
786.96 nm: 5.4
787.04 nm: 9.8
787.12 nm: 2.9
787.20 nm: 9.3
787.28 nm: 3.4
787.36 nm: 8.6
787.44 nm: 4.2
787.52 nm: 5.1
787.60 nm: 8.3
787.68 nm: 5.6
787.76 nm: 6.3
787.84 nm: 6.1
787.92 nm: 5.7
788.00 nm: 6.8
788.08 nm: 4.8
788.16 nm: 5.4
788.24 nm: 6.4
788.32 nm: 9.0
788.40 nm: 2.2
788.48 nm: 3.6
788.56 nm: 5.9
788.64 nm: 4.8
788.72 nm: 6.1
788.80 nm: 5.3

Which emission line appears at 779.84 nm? [N II]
